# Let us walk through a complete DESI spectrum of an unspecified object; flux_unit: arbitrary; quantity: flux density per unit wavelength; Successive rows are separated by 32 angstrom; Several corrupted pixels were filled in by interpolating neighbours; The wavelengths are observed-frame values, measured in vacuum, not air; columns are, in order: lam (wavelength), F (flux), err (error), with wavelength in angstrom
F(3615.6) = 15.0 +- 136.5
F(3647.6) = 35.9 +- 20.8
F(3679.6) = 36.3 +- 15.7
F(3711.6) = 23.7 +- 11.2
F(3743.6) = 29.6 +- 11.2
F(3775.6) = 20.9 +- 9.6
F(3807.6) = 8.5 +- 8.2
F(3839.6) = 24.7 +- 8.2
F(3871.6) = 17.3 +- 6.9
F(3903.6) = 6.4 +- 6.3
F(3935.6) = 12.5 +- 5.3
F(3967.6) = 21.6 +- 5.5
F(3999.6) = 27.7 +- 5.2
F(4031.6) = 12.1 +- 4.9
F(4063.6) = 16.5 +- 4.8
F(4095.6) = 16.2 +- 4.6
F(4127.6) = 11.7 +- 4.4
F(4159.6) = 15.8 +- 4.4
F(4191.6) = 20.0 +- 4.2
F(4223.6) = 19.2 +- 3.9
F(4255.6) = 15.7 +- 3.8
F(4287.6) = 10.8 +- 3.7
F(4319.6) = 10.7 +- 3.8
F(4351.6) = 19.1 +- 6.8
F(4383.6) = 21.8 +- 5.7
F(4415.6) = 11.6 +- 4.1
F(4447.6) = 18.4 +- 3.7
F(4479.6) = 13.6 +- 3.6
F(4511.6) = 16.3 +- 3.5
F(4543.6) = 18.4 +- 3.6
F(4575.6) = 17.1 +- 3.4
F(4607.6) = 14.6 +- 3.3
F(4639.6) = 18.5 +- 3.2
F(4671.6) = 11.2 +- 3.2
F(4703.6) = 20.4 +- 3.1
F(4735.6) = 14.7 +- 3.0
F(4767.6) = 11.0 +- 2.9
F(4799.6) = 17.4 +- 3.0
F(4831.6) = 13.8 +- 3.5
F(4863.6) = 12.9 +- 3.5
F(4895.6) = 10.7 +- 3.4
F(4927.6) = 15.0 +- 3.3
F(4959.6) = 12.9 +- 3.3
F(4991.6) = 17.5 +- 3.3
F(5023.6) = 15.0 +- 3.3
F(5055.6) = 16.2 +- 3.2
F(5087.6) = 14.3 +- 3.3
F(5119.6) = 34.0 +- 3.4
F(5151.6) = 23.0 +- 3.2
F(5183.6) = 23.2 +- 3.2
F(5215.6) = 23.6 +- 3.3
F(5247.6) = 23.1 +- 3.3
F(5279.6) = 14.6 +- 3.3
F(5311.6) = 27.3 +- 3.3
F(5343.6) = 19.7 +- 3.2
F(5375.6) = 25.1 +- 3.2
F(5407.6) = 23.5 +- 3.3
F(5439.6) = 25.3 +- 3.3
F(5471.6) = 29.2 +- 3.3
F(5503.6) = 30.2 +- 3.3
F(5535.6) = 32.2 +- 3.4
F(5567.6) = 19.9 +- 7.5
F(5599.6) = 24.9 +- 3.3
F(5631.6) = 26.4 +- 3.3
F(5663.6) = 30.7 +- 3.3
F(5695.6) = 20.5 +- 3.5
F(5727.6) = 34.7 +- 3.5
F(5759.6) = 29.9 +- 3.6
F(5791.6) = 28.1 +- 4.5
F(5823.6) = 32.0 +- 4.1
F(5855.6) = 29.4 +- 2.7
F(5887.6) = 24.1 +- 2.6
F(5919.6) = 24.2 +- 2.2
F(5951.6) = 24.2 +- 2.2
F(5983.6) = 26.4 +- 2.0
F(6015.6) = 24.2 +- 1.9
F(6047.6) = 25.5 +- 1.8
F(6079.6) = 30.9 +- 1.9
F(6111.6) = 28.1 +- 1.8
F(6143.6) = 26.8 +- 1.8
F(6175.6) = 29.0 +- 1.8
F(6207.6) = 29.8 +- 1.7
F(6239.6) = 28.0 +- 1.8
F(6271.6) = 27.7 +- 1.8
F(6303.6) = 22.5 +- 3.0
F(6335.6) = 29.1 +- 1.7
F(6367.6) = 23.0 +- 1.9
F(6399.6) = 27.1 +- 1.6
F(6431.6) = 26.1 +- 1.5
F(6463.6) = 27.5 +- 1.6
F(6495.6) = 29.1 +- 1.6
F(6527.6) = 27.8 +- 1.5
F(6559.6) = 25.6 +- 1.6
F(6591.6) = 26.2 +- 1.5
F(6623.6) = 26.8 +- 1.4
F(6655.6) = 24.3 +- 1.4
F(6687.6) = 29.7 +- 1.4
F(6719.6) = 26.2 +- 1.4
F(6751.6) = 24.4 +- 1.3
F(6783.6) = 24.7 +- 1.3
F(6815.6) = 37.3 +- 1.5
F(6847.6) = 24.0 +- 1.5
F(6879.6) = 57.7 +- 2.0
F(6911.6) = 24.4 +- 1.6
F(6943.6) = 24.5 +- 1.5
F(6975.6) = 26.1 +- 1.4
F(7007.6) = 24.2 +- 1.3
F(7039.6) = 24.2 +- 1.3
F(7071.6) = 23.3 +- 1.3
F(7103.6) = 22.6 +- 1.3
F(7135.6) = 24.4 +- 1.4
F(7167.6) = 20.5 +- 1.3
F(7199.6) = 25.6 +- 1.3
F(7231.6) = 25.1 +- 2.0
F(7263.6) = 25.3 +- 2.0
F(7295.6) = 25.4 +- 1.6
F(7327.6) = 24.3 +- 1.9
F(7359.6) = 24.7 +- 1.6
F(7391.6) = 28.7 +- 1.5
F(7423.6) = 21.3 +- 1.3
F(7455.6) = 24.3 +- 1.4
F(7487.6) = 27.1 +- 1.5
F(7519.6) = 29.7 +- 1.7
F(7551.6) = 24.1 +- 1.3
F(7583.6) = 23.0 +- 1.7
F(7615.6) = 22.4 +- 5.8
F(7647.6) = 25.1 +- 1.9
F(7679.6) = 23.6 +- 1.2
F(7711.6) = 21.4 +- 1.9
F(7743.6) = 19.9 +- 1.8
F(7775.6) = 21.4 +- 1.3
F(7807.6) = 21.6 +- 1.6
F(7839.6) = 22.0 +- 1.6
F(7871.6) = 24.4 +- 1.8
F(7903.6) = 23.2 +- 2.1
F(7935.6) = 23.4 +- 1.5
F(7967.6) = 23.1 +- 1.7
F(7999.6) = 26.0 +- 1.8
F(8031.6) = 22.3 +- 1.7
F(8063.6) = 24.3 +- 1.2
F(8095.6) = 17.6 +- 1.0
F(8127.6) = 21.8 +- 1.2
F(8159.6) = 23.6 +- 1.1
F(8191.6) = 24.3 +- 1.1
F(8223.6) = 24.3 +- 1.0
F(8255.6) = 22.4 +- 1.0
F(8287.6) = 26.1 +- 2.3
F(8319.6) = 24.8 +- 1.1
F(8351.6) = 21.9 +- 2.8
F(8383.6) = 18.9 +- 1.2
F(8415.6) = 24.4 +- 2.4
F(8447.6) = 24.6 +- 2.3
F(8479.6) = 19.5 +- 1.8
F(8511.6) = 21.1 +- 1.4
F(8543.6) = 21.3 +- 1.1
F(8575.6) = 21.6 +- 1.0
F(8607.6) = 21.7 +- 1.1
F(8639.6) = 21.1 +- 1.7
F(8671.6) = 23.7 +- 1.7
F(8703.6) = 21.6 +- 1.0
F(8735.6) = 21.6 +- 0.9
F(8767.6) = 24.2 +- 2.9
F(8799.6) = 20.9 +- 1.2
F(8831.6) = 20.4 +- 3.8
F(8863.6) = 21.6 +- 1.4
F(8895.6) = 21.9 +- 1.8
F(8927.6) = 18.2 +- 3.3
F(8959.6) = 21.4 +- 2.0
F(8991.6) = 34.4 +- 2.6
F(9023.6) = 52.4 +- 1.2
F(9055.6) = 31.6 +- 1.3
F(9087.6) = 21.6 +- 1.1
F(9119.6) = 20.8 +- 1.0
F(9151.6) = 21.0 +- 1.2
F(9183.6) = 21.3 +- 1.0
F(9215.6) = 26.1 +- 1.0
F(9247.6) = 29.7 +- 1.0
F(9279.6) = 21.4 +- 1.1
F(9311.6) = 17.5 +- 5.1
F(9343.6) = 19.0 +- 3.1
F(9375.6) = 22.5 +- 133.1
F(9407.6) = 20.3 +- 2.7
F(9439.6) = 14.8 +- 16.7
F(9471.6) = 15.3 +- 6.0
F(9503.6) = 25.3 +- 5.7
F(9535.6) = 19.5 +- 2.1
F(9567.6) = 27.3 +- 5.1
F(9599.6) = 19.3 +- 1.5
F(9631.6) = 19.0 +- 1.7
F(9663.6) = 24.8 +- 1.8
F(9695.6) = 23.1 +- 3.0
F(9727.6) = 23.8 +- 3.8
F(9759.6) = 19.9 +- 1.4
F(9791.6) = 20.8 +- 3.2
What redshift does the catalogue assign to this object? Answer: 0.373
